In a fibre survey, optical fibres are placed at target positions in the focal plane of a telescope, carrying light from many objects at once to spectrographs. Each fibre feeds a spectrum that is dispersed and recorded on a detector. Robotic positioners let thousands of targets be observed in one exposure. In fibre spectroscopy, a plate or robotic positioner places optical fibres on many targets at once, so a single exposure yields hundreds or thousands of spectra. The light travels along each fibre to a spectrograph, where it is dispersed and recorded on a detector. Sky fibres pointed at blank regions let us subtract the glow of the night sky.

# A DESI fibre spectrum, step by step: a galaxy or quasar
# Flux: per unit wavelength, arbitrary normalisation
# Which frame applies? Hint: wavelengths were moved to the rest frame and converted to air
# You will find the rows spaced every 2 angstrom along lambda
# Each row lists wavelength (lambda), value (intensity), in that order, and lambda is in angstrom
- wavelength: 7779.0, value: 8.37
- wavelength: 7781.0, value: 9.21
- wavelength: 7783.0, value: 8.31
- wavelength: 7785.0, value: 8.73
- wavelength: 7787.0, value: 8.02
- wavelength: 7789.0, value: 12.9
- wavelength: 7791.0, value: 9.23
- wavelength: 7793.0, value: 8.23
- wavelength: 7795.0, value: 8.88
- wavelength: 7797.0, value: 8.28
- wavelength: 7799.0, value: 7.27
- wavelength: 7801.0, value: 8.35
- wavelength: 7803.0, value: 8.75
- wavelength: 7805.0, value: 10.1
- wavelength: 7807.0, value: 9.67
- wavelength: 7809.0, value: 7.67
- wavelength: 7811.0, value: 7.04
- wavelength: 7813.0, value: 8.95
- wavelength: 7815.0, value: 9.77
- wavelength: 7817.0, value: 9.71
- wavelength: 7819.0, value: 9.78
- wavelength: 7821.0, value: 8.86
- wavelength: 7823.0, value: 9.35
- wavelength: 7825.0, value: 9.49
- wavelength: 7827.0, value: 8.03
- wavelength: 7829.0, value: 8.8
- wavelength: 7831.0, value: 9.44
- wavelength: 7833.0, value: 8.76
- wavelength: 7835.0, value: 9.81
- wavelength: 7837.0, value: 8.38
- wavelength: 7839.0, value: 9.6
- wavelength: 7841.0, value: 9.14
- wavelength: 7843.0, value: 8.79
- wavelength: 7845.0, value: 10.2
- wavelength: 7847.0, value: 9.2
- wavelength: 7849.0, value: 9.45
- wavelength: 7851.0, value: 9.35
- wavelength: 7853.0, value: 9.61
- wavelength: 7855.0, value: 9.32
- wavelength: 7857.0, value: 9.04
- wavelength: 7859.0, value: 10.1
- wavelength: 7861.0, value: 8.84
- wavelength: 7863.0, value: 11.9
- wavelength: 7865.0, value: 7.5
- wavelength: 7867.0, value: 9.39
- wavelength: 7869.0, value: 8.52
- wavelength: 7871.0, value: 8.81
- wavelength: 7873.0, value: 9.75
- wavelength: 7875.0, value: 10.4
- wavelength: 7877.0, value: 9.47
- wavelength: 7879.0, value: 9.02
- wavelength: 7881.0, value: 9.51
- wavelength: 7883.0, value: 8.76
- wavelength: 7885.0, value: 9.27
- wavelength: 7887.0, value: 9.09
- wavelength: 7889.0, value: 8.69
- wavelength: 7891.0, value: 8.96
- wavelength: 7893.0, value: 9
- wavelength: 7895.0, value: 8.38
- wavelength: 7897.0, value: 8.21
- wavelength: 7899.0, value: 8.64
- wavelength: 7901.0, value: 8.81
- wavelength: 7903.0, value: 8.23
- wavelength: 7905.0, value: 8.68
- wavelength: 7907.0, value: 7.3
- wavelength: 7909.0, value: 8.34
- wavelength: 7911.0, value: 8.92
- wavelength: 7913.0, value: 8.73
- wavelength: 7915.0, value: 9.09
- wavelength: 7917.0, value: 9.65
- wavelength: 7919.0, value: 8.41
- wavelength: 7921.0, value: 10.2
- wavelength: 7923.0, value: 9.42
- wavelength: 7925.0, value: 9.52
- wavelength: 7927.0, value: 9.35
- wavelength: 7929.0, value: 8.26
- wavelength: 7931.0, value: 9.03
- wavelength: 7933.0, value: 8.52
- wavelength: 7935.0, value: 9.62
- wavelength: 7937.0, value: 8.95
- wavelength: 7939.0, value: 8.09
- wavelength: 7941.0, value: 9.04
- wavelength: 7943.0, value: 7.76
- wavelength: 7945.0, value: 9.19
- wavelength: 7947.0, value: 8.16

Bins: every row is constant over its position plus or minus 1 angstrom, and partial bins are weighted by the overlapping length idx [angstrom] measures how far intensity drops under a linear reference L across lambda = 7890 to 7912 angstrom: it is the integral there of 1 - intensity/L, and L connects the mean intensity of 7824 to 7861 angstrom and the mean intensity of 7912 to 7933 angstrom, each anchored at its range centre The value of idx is 1.6 angstrom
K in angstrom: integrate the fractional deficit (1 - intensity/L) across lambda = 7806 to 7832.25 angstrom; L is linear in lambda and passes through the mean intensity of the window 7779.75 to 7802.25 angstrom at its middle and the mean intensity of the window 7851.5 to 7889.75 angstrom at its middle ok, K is 0.2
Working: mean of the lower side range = 8.85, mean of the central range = 8.96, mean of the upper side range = 9.32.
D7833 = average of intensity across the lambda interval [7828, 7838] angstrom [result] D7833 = 9.04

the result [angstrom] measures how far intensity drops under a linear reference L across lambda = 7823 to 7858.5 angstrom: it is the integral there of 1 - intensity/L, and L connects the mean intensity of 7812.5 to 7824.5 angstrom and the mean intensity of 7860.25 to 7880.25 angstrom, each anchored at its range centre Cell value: 0.69 angstrom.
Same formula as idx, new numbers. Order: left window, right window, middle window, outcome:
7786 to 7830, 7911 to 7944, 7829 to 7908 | -1.2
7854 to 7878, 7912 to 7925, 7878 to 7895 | 0.7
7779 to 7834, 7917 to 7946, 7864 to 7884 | -0.3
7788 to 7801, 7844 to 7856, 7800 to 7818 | 0.6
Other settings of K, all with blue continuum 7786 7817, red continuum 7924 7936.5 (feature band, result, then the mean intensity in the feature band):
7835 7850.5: -0.59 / 9.29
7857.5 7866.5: -0.58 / 9.54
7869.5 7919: 0.63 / 8.89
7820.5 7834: -0.05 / 8.97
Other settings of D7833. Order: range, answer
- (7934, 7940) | 8.89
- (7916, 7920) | 9.03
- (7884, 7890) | 9.02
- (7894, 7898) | 8.3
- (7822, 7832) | 9.02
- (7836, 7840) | 8.99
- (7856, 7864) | 9.97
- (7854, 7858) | 9.18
